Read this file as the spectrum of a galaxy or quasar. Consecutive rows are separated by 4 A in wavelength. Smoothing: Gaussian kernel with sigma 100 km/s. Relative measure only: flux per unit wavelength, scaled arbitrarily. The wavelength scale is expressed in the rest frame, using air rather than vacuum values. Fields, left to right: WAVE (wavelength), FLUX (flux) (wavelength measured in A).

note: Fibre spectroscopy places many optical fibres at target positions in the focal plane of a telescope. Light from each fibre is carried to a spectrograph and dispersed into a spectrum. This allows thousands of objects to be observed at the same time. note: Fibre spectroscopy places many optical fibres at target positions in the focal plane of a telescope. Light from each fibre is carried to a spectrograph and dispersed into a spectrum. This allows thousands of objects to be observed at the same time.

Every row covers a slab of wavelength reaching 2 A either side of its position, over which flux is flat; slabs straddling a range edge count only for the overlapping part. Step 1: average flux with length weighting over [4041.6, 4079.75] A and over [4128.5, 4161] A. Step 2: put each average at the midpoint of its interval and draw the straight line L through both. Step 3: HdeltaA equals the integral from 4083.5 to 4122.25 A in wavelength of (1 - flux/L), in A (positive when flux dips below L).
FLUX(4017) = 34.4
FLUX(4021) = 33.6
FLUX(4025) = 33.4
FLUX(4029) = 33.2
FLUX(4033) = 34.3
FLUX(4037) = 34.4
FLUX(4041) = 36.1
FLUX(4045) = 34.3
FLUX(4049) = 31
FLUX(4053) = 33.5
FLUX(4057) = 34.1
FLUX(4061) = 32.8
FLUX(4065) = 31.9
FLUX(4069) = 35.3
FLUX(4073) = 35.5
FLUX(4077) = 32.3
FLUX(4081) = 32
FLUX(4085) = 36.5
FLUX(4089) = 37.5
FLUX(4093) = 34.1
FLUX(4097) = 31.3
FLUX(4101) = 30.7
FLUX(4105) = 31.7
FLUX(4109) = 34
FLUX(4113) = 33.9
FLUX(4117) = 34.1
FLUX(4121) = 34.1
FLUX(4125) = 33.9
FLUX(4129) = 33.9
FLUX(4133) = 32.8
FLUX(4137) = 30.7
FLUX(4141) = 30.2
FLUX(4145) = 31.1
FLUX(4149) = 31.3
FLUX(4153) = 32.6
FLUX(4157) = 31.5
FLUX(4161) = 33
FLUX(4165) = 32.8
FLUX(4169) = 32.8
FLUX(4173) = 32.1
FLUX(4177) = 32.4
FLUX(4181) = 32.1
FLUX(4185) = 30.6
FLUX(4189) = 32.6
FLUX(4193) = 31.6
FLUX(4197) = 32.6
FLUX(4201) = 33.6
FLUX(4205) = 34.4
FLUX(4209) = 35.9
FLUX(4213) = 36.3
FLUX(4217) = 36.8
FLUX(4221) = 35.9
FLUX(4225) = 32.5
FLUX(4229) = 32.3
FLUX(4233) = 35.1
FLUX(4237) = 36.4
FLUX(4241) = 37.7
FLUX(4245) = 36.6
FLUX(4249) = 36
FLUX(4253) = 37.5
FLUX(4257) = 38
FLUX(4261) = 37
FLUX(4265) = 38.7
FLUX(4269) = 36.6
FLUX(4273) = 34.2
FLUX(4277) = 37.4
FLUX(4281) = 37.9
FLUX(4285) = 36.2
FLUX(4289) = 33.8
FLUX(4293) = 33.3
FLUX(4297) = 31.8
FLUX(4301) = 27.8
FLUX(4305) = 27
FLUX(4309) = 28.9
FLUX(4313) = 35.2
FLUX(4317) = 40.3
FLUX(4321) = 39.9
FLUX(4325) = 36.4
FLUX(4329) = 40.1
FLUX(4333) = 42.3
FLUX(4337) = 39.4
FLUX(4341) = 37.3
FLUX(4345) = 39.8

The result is -1.4 A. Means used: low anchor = 33.5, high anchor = 31.7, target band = 33.7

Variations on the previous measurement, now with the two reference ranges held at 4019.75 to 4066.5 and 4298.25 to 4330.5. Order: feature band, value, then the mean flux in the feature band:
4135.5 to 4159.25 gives 1.81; 31.3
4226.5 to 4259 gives -1.94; 36.1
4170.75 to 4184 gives 0.72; 32.1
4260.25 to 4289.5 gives -2.05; 36.6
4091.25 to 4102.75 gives 0.58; 32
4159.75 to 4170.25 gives 0.32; 32.9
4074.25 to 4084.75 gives 0.17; 33.1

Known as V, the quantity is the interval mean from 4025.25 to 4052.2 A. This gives 33.8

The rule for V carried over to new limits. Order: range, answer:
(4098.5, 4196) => 32.4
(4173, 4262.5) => 34.7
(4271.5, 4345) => 35.6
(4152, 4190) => 32.2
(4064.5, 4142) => 33.4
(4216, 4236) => 34.5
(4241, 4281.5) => 37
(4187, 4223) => 34.4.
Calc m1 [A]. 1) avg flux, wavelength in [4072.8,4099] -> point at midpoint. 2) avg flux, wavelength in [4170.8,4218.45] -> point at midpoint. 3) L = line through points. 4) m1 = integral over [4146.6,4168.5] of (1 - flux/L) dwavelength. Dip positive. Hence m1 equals 0.9 A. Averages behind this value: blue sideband 34.1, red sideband 33.4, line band 32.3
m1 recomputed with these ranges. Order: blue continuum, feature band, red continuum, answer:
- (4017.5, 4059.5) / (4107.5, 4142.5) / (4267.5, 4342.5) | 1.3 A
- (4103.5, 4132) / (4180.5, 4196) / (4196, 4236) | 1.2 A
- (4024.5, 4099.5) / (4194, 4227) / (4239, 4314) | -0.1 A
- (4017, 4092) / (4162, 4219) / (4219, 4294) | 3.3 A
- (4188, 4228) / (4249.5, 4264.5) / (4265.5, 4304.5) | -1.4 A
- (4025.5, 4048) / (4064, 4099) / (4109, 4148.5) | -0.6 A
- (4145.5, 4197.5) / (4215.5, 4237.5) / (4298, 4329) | -1.2 A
